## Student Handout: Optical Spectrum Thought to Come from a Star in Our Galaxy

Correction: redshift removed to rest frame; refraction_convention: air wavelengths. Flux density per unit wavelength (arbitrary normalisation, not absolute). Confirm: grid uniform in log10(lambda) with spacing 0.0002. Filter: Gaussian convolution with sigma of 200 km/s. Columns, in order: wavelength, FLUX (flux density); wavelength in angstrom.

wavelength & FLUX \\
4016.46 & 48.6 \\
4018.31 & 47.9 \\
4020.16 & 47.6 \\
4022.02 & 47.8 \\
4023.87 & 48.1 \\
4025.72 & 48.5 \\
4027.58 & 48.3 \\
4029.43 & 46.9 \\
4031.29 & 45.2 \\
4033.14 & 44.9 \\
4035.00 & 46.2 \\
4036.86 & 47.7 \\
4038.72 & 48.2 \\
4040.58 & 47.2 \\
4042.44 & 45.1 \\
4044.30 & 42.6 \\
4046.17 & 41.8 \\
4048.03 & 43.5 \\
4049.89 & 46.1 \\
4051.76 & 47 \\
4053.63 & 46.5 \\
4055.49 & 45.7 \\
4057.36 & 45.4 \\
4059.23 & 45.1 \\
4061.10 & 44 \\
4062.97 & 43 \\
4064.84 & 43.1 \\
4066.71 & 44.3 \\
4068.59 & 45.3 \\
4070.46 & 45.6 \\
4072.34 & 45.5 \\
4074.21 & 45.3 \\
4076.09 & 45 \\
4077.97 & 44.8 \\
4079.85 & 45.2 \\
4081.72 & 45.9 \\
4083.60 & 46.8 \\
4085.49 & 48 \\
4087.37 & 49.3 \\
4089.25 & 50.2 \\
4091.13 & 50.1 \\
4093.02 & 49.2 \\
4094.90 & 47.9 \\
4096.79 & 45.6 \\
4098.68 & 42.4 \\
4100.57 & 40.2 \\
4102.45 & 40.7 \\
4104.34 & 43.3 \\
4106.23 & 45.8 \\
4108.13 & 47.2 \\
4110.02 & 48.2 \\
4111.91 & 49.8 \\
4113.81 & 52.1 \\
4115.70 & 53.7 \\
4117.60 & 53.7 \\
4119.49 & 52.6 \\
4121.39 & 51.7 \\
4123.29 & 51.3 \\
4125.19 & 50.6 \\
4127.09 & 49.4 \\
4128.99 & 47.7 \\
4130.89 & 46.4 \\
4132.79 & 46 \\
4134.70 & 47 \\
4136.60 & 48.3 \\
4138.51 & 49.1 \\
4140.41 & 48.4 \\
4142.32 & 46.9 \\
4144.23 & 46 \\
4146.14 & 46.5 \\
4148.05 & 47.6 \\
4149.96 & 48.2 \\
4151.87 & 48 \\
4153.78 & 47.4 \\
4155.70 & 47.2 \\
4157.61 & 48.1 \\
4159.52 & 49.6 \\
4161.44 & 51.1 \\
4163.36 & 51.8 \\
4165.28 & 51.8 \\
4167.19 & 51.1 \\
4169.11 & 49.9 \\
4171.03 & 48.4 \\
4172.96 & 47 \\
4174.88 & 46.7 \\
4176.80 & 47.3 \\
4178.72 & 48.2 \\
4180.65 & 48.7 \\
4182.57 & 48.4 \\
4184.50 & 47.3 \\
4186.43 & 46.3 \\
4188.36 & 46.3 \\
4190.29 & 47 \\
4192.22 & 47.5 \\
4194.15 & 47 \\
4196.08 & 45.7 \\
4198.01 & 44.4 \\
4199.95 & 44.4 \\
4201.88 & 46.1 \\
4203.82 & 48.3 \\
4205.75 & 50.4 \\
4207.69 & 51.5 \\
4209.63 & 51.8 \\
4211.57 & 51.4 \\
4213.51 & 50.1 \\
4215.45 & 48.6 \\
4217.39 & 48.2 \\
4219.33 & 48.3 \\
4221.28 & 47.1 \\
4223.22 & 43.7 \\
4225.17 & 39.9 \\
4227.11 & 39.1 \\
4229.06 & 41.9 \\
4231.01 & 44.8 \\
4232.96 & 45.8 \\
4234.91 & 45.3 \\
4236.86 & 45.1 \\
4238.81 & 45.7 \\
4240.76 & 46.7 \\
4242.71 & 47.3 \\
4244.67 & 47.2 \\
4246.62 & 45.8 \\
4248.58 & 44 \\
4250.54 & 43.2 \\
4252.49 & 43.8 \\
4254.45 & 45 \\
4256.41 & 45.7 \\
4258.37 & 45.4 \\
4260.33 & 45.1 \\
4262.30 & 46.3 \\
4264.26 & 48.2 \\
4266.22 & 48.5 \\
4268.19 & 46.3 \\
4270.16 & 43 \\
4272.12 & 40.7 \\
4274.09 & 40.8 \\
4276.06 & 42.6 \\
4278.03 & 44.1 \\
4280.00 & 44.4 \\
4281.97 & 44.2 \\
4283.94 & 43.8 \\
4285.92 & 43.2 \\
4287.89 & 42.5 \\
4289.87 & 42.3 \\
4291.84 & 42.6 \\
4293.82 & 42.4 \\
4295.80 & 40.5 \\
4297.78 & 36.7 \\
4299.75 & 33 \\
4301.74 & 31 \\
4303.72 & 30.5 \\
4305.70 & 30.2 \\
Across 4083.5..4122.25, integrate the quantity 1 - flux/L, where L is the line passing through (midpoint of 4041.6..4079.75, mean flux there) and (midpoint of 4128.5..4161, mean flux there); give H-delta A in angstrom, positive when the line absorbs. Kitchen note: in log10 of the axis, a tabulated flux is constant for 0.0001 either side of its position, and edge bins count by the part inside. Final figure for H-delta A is -1.56 angstrom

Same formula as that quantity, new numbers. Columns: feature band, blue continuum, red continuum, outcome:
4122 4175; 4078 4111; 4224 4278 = -3.4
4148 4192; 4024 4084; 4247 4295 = -3.6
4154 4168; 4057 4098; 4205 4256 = -1.2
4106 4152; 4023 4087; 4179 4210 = -2.3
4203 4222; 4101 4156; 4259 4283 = -1.5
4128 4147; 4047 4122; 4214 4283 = -0.5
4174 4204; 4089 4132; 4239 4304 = -0.7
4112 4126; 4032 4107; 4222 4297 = -2.2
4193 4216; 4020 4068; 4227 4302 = -2.2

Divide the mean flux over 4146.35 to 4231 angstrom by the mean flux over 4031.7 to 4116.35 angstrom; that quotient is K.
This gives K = 1.04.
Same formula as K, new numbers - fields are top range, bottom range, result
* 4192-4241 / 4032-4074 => 1.03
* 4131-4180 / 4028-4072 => 1.07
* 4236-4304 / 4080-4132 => 0.90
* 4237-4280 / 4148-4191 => 0.93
